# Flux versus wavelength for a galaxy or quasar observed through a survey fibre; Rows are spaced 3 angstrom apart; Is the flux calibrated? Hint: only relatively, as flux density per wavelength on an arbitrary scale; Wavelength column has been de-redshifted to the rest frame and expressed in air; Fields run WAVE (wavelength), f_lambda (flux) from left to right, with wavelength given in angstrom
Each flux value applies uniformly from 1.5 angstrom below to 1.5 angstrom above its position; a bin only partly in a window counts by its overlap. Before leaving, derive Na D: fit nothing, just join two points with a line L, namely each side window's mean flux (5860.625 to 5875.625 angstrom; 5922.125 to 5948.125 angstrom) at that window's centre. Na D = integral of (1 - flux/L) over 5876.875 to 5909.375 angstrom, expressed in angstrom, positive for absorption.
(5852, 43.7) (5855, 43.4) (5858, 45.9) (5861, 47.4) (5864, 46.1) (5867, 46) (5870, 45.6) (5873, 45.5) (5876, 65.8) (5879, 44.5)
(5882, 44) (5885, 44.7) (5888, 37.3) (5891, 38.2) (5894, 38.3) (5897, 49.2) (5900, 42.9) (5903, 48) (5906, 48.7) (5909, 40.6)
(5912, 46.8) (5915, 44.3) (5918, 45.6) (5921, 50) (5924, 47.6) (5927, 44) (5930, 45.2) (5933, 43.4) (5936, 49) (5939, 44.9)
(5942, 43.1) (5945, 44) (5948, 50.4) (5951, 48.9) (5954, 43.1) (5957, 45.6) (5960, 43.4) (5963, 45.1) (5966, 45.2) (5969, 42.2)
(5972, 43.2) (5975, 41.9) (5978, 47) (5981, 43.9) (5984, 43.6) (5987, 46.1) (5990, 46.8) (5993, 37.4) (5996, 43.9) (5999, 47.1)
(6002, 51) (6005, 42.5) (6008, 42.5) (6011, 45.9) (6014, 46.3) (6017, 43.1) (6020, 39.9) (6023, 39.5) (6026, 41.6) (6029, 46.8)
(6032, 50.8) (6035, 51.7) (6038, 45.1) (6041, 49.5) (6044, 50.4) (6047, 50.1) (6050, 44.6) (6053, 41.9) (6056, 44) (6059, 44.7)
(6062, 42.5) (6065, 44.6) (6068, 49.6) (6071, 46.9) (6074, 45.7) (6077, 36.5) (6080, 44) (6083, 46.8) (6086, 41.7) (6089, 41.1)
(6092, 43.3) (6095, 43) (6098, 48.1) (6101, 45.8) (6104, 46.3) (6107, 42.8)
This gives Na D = 2.0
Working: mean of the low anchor 47.5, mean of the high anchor 45.5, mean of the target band 43.8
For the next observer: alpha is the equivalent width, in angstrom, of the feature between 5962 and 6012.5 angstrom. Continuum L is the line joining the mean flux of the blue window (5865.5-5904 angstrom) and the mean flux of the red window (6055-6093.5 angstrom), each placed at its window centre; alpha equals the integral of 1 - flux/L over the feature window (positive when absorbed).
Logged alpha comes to 0.2 angstrom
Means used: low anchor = 45.4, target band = 44.4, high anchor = 44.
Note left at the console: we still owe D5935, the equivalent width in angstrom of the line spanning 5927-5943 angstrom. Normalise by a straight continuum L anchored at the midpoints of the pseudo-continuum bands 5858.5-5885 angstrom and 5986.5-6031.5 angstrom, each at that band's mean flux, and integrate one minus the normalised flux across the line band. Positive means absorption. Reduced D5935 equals 0.4 angstrom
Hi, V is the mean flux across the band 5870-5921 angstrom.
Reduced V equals 45.4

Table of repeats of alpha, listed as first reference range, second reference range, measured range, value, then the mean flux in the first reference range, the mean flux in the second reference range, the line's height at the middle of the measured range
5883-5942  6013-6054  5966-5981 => 0.49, 44.6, 45.8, 45.2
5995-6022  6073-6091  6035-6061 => -1.80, 44.6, 42.6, 43.5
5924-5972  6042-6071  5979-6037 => 1.05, 45.2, 45.9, 45.6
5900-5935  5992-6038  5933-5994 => 0.70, 45.8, 44.8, 45.3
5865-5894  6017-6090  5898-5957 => -0.76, 45.4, 45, 45.3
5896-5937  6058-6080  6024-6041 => -0.93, 46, 44.3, 44.7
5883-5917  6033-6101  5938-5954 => -0.71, 43.6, 45.3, 44.1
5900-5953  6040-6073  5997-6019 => 0.39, 46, 46.2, 46.1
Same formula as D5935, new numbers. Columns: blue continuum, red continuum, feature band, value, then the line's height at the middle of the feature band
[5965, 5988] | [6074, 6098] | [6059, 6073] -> -0.9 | 43.1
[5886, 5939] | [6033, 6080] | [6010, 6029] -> 1.1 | 45.5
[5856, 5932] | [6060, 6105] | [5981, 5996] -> 0.5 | 45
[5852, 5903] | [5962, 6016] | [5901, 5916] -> -0.2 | 45.1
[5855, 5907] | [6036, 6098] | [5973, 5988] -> 0.3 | 45.3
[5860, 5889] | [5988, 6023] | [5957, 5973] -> 0.3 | 44.9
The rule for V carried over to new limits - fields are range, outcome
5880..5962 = 44.9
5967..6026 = 43.8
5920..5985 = 45.2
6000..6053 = 45.9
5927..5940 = 45.5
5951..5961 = 44.8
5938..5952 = 46.2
